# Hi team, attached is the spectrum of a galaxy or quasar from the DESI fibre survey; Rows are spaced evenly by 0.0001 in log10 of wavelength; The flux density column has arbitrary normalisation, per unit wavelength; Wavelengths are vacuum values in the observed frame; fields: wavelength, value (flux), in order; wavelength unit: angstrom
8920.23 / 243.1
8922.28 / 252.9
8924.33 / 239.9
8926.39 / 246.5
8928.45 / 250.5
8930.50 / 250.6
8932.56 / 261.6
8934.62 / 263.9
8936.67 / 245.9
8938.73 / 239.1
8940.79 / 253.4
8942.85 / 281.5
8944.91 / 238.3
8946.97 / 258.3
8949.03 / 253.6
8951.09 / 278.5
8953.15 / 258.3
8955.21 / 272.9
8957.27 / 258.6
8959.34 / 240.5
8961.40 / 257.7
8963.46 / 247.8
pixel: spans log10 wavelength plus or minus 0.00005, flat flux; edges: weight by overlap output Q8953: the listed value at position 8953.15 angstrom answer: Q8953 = 258.3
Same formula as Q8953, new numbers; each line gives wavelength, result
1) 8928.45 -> 250.5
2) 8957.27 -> 258.6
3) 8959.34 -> 240.5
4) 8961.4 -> 257.7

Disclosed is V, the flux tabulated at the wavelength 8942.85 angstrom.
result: 281.5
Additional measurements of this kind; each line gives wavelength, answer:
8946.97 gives 258.3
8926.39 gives 246.5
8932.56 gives 261.6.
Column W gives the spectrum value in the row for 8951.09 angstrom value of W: 278.5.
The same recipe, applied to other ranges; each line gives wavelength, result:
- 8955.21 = 272.9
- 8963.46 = 247.8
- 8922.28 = 252.9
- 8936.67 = 245.9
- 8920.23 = 243.1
